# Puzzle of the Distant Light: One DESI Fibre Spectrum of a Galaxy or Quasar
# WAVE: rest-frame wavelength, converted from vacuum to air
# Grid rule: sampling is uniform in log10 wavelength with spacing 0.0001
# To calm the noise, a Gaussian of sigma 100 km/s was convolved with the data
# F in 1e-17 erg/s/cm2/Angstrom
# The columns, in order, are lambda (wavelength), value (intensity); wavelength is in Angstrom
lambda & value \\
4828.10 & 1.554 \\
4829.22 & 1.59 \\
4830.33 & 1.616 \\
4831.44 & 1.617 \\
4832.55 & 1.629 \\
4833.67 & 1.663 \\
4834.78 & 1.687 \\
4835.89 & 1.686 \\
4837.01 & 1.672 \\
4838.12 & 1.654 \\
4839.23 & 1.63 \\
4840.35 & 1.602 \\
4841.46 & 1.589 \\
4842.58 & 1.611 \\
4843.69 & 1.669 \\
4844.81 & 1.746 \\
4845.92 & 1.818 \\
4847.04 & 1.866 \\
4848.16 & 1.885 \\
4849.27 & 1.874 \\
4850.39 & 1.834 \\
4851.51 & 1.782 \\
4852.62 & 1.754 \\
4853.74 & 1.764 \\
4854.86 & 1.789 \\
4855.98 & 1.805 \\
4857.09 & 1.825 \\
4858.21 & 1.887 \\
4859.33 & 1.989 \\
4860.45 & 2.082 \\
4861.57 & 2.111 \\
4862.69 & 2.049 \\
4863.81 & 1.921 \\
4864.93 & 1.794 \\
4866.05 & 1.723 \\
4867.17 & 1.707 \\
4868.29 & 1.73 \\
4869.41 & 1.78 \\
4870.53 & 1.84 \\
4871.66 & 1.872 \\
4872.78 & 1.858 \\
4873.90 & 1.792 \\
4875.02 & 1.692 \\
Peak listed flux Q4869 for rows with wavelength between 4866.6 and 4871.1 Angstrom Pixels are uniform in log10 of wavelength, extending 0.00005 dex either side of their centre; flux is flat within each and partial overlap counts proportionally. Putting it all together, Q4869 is 1.84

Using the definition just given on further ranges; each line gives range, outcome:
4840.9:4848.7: 1.885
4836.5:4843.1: 1.672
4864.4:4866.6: 1.794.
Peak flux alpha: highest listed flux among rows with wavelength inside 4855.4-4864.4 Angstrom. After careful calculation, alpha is 2.111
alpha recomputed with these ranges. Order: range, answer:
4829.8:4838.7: 1.687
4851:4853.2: 1.782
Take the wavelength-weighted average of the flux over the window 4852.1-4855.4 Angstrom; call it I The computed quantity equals 1.77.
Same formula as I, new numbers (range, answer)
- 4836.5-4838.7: 1.67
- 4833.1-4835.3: 1.67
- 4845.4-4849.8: 1.86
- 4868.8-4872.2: 1.83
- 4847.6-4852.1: 1.85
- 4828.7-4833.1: 1.62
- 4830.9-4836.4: 1.66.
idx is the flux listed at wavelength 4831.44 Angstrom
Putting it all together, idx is 1.617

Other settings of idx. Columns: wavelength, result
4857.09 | 1.825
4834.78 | 1.687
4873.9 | 1.792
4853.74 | 1.764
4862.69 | 2.049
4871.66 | 1.872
